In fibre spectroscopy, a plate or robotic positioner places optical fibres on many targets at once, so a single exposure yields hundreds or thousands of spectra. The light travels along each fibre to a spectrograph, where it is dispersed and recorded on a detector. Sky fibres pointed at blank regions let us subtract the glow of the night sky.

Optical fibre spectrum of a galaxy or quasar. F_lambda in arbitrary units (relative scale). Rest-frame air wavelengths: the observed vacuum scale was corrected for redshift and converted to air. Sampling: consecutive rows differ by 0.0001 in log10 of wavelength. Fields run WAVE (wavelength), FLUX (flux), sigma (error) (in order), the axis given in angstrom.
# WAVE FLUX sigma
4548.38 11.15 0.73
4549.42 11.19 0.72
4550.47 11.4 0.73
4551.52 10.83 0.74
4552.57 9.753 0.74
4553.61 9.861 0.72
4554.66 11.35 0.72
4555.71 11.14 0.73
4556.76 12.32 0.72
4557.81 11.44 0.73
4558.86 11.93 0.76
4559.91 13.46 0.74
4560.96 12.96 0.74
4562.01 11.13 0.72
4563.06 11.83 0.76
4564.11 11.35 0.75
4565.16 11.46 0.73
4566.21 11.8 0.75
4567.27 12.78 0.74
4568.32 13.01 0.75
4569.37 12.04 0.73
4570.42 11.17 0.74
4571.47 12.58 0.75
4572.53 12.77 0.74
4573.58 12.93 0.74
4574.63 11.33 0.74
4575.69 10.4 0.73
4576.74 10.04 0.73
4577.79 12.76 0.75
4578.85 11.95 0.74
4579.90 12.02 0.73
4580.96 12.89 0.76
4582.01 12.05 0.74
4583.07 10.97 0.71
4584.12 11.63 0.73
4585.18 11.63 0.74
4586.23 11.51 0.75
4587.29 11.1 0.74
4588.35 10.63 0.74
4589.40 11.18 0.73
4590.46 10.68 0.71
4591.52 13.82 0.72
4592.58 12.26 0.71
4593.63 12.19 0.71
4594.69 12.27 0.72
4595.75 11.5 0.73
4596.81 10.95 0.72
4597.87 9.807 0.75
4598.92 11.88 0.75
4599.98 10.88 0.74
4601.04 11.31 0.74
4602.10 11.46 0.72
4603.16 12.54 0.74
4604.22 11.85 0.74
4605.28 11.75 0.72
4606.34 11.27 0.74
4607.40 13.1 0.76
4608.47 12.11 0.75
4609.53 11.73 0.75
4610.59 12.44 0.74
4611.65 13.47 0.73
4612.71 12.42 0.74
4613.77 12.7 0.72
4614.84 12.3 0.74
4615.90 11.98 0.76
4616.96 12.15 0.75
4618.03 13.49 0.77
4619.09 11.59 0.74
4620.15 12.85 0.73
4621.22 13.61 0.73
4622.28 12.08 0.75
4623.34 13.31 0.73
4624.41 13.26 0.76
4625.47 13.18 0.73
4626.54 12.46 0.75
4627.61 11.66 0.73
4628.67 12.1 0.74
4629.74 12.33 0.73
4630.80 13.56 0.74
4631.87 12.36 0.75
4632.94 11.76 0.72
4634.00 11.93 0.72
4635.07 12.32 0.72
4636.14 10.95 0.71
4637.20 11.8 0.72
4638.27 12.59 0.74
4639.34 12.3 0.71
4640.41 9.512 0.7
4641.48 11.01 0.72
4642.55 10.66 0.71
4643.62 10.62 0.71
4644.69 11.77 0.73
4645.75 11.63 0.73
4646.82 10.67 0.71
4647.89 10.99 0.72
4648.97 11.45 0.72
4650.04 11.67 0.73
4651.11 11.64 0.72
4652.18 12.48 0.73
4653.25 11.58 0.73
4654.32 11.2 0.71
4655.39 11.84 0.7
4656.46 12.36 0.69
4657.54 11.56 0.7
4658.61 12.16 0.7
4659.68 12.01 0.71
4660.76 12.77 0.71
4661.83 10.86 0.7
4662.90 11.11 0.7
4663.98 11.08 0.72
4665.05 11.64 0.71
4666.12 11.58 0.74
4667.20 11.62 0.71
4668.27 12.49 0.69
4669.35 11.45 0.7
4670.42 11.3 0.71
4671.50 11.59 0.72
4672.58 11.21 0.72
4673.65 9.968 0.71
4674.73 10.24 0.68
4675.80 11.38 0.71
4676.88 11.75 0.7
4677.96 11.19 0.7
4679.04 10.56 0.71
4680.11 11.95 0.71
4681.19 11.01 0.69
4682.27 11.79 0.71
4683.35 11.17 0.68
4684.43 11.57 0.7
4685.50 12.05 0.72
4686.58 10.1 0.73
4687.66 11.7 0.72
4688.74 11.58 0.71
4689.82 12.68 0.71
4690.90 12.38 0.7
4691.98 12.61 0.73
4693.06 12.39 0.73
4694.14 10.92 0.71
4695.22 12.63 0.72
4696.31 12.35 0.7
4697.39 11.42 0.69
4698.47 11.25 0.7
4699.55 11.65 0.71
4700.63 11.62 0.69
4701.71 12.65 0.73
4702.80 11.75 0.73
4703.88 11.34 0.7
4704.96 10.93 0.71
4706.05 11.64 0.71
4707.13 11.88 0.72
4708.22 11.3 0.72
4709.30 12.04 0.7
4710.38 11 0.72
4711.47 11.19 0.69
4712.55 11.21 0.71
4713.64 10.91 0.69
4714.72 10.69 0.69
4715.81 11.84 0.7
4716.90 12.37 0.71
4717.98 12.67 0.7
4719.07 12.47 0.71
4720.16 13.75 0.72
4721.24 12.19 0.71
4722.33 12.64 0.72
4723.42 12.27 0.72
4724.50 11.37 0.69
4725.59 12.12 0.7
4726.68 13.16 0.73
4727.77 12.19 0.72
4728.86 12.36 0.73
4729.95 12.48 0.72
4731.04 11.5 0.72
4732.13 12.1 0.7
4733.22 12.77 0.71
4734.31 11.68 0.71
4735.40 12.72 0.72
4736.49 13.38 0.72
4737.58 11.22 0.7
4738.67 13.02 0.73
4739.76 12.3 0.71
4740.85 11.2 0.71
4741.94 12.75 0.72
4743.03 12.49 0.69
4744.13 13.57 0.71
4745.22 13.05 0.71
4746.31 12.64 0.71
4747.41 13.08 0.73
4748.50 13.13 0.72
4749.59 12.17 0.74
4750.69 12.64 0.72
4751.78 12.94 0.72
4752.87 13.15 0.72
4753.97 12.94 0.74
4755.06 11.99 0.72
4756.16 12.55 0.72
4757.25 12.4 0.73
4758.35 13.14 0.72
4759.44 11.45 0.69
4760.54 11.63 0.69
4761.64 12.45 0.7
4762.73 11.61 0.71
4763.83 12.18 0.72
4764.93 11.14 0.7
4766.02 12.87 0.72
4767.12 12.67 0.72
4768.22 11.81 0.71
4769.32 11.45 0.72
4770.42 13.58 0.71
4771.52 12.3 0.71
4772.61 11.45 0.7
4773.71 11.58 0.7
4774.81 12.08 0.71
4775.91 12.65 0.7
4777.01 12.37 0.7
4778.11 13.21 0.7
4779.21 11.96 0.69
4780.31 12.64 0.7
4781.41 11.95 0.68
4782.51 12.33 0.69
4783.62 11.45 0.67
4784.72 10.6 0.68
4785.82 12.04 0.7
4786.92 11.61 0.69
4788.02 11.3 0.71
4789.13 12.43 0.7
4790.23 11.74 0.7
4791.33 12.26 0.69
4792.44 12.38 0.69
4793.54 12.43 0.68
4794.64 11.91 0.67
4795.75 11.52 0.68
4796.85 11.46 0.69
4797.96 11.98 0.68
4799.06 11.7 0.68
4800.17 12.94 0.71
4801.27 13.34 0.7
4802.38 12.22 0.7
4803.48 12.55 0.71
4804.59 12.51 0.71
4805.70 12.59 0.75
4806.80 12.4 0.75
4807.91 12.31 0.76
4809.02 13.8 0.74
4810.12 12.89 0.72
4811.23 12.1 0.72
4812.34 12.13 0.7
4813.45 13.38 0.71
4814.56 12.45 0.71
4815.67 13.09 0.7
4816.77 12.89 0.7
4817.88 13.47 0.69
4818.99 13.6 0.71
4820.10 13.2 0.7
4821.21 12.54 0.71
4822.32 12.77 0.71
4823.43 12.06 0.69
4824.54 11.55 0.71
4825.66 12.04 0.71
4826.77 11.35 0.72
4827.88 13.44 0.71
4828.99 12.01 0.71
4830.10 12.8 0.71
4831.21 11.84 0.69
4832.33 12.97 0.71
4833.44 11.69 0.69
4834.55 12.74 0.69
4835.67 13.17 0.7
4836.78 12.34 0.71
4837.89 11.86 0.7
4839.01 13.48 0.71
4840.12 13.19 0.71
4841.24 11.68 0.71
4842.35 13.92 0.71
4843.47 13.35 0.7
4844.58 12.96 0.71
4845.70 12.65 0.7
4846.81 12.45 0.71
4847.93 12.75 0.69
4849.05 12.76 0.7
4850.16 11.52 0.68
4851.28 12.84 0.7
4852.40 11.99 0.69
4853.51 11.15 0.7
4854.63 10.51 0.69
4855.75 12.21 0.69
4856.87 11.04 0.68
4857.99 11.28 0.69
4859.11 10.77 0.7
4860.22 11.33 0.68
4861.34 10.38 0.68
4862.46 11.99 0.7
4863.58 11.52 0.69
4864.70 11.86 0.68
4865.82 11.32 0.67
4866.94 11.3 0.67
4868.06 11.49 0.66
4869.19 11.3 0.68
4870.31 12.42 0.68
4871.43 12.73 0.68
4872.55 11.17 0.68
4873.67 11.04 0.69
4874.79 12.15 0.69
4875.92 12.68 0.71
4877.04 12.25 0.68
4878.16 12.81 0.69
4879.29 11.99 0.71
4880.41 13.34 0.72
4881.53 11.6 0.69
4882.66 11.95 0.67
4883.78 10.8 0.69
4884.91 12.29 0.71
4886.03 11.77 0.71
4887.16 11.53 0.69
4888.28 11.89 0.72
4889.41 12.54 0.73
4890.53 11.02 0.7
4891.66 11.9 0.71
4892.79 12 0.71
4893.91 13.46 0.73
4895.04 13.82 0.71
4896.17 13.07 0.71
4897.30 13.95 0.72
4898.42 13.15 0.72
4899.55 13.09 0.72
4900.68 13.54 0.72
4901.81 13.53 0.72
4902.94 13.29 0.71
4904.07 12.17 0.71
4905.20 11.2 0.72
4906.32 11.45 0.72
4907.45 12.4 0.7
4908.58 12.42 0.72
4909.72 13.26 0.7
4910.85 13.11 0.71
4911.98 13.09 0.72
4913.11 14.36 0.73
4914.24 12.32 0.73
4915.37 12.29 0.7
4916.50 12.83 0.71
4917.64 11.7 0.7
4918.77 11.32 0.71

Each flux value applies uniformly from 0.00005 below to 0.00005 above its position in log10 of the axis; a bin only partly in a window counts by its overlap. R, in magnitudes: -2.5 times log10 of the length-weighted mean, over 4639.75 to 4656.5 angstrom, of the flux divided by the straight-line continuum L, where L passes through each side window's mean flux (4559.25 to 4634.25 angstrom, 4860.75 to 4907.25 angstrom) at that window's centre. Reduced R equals 0.07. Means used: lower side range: 12.1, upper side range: 12.2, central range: 11.3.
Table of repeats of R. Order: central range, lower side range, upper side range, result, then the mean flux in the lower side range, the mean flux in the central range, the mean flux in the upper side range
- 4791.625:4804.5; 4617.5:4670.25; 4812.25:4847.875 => 0.03 mag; 11.9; 12.2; 12.7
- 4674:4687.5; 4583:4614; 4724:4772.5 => 0.08 mag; 11.8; 11.2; 12.4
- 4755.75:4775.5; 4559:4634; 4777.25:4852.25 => 0.02 mag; 12.1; 12.1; 12.4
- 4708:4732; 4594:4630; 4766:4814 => 0.02 mag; 12.2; 12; 12.2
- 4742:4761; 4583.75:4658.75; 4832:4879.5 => -0.06 mag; 11.9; 12.7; 12.1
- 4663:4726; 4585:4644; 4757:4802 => 0.03 mag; 12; 11.7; 12.1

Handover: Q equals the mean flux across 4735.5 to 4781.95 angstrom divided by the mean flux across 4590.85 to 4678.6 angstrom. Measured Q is 1.0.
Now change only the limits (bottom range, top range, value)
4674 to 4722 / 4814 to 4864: 1.05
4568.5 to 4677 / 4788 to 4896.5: 1.04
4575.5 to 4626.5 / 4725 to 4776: 1.03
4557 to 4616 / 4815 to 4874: 1.03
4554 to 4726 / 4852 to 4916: 1.03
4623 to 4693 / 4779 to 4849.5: 1.07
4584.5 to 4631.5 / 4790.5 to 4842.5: 1.03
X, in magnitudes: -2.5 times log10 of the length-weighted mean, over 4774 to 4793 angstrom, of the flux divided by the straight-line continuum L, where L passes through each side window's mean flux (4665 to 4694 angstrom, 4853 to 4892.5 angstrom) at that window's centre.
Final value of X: -0.04 mag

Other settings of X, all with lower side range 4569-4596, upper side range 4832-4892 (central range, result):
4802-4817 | -0.06 mag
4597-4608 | 0.02 mag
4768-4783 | -0.03 mag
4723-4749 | -0.05 mag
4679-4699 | 0.01 mag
